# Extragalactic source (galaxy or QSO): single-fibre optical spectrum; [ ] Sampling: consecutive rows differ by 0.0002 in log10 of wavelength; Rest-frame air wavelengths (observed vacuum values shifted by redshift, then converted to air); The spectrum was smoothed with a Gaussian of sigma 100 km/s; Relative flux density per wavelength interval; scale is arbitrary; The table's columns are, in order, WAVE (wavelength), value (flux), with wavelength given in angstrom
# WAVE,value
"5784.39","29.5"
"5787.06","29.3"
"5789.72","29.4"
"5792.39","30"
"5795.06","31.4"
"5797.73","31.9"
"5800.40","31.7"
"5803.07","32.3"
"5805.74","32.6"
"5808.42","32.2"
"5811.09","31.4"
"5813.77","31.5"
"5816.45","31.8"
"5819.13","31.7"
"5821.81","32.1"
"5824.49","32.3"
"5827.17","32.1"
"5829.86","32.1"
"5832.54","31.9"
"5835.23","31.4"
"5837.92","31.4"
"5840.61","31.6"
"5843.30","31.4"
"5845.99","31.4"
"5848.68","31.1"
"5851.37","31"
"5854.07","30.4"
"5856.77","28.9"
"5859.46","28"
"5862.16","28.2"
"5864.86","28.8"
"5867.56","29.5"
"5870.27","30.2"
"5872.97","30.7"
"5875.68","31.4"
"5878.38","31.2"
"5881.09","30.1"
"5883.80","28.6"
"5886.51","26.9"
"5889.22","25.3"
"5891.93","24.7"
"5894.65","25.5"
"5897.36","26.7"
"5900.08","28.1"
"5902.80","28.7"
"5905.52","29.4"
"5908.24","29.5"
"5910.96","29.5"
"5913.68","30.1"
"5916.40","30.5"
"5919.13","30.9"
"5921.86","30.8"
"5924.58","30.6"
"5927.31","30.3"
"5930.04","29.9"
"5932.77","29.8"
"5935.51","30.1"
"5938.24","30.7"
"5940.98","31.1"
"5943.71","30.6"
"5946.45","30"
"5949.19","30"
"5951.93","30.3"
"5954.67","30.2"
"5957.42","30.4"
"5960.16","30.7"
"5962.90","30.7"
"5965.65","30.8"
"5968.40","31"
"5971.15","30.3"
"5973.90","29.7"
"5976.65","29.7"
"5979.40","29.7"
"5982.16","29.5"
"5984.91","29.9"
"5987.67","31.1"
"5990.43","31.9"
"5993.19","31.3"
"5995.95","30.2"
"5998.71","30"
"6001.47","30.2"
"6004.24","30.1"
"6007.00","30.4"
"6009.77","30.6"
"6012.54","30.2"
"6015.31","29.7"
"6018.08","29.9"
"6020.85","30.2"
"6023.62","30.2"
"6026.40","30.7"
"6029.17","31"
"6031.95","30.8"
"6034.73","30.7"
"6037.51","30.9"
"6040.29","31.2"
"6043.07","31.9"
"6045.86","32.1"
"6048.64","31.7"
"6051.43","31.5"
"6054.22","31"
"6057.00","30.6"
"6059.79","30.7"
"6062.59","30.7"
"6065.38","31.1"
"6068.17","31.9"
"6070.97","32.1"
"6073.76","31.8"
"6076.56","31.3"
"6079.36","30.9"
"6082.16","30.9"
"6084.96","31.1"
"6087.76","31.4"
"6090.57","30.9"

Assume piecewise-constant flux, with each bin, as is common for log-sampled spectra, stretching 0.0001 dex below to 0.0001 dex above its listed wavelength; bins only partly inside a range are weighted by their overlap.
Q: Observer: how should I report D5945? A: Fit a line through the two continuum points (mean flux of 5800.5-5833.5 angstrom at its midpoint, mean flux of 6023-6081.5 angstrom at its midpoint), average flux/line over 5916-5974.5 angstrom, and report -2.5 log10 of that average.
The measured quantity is 0.039 mag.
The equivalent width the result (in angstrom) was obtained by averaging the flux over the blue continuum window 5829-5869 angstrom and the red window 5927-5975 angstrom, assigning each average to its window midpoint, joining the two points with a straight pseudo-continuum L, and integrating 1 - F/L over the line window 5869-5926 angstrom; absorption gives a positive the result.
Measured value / 2.6 angstrom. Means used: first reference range 30.5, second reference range 30.4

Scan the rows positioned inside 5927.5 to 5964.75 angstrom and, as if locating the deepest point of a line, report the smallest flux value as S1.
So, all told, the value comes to 29.8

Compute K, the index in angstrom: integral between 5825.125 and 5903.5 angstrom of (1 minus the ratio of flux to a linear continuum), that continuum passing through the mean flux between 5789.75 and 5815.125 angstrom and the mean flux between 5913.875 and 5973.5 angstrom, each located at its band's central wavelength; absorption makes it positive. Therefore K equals 3.7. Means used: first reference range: 31.5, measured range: 29.6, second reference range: 30.4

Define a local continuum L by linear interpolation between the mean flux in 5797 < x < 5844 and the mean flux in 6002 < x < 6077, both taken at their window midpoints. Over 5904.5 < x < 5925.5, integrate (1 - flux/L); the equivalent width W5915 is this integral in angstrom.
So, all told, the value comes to 0.9 angstrom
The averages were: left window 31.9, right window 30.9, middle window 30.2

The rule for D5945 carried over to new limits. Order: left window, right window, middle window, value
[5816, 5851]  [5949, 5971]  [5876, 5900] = 0.13 mag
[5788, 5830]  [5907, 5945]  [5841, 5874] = 0.04 mag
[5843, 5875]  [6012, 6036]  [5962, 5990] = 0.00 mag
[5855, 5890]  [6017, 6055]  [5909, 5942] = -0.02 mag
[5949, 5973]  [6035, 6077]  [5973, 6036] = 0.02 mag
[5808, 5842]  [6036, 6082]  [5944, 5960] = 0.05 mag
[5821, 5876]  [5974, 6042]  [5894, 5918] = 0.07 mag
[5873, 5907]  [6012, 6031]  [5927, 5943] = -0.05 mag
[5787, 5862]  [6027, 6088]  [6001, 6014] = 0.03 mag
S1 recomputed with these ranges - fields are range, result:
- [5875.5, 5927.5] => 24.7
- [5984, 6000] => 29.9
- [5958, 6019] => 29.5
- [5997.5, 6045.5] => 29.7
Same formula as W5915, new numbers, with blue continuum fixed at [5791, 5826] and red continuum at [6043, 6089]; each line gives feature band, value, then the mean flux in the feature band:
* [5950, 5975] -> 0.83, 30.5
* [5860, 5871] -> 0.91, 29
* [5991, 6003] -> 0.35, 30.5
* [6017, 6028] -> 0.39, 30.3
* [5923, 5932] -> 0.37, 30.3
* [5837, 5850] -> 0.13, 31.4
